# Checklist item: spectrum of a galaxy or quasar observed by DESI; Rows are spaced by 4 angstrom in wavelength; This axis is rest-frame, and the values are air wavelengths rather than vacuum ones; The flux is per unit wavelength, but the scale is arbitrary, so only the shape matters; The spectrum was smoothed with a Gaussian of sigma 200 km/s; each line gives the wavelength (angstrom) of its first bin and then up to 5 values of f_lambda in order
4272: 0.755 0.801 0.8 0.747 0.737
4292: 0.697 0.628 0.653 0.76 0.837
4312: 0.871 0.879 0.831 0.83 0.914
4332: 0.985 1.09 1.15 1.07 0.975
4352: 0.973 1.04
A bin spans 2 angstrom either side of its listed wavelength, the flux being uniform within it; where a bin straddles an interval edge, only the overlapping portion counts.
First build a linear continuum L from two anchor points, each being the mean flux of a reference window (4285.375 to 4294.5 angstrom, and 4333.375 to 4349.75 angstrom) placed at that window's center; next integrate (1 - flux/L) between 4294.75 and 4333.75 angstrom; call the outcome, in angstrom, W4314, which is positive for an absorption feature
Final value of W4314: 2.7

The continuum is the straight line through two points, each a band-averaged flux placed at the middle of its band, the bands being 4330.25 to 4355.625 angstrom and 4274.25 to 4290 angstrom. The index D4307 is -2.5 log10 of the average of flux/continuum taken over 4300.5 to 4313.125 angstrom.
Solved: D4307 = 0.106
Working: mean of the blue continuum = 0.771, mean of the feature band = 0.799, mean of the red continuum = 1.04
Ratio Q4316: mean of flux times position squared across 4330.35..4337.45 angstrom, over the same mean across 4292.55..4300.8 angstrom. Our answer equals 1.63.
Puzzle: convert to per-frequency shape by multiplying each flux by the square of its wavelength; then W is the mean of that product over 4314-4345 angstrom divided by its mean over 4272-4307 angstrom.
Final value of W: 1.34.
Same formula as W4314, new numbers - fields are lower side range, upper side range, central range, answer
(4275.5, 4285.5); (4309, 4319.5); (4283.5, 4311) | 3.2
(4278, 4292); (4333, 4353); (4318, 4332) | 1.2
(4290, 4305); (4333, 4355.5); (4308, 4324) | -0.6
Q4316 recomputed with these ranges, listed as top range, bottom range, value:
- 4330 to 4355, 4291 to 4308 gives 1.51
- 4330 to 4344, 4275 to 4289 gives 1.43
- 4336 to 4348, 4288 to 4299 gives 1.64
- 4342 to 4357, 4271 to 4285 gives 1.34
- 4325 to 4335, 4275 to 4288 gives 1.26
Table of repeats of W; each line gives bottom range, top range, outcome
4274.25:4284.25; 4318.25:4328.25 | 1.10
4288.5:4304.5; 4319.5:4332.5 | 1.32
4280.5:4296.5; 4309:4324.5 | 1.20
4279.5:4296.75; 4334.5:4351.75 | 1.51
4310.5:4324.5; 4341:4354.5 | 1.21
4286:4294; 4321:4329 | 1.22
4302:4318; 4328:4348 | 1.27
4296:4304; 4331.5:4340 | 1.62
